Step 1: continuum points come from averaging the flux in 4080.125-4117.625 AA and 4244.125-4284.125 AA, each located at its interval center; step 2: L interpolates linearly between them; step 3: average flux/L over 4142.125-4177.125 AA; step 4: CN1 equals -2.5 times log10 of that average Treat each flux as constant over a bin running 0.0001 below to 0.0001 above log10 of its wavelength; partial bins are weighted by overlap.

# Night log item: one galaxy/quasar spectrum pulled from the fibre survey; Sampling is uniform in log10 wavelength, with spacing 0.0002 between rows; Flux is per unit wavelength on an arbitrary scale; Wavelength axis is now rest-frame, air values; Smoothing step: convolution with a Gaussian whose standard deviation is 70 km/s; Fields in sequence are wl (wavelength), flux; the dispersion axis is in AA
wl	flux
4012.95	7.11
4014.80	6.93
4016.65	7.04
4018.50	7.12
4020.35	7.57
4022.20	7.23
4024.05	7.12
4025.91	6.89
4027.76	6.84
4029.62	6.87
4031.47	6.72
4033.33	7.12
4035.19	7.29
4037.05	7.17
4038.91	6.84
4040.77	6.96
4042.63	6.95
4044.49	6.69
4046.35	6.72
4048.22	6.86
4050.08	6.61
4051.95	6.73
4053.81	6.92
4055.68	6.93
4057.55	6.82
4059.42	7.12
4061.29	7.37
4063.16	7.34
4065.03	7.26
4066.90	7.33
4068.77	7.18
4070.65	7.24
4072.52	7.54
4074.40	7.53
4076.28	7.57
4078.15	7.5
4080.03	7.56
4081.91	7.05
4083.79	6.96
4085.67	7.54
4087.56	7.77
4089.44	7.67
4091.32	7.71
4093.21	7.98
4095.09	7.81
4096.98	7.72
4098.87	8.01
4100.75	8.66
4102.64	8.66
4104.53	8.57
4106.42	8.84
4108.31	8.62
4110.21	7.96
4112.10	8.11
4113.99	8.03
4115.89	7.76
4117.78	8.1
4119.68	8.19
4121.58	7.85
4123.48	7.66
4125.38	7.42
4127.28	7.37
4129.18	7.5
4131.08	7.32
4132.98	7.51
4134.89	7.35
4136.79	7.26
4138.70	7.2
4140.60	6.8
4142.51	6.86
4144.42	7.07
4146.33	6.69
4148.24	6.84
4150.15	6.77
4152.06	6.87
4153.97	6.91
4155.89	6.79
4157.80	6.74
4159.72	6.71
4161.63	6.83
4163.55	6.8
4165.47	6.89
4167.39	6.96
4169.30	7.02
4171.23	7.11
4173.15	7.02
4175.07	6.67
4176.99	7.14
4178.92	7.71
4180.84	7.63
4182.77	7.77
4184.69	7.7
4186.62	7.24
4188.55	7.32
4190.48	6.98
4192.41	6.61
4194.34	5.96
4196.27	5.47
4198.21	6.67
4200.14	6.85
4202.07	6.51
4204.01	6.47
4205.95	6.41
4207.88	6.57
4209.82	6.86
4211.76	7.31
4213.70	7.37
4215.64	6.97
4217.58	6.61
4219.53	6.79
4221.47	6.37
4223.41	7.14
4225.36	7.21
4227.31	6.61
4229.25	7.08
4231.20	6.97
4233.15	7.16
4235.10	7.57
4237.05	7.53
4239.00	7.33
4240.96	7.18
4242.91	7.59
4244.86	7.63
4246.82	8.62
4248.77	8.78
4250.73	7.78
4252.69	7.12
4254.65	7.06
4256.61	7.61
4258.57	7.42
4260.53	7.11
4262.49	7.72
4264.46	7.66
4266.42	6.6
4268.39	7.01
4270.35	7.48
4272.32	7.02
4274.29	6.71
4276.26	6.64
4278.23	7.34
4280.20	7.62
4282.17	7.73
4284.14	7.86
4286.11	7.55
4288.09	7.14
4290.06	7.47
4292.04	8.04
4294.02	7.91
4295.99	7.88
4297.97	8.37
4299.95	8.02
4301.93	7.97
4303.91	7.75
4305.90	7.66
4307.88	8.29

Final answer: 0.13 mag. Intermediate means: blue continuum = 7.96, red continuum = 7.44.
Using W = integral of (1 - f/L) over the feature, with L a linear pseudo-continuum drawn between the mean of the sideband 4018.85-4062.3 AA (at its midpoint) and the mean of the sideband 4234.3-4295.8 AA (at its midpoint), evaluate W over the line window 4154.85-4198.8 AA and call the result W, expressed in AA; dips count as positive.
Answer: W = 2.0 AA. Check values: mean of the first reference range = 6.97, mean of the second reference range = 7.48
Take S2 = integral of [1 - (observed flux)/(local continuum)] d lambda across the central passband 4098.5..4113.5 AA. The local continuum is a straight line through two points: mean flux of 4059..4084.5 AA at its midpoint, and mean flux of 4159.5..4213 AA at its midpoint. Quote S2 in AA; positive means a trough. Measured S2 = -2.56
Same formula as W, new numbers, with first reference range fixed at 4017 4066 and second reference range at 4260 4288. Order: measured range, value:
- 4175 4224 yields 2.1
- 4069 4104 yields -3.1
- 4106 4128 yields -2.7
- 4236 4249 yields -0.9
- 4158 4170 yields 0.5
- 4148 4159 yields 0.5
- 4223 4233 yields 0.3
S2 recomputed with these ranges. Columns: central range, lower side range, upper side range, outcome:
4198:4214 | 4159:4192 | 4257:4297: 1.0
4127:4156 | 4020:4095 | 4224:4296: 0.8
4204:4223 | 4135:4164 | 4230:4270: 1.2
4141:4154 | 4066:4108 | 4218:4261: 1.3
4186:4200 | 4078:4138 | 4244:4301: 2.0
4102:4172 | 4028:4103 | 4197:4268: -1.5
